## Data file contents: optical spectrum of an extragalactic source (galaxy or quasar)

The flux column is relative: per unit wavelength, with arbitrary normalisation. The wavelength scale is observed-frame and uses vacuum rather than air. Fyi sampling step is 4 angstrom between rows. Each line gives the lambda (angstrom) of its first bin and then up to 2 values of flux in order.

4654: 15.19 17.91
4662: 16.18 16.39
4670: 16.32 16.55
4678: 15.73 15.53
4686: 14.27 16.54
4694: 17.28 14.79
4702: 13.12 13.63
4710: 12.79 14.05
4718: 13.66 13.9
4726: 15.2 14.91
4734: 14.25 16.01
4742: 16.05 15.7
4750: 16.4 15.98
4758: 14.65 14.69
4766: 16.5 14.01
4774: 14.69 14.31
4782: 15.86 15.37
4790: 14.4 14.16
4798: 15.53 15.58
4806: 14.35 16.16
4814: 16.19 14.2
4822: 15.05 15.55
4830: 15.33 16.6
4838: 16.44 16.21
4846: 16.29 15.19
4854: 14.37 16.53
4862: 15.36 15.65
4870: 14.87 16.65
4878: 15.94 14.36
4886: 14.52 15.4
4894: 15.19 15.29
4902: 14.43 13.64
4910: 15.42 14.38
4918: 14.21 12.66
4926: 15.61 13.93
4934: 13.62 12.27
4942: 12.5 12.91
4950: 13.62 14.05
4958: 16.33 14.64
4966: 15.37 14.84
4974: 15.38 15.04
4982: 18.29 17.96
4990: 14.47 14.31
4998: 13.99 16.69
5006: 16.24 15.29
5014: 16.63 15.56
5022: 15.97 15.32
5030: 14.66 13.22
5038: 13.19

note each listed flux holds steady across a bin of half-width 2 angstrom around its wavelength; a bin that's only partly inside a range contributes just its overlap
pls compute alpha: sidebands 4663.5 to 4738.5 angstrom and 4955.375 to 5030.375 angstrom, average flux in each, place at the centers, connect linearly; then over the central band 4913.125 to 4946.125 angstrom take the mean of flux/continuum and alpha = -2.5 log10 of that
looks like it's 0.14 mag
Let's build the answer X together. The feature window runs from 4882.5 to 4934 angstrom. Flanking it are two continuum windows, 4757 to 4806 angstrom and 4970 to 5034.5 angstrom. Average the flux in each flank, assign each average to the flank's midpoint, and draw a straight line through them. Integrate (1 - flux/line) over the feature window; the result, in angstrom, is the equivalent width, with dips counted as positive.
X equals 2.7 angstrom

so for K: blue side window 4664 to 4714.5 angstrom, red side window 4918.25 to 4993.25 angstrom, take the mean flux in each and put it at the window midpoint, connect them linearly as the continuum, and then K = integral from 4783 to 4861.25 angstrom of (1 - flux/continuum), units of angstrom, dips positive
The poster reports -2.9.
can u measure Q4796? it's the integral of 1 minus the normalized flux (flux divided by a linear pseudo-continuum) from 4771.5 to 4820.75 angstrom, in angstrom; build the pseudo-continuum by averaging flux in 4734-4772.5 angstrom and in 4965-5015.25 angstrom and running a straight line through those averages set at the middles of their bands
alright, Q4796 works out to 1.5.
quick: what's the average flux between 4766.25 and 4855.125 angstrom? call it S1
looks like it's 15.3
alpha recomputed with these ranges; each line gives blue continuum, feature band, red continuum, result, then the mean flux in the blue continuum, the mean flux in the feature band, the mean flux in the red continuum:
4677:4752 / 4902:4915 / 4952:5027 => 0.07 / 14.9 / 14.5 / 15.6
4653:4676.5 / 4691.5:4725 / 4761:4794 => 0.12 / 16.5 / 14.2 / 14.9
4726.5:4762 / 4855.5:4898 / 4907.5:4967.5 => -0.07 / 15.4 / 15.4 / 14.1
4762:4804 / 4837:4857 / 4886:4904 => -0.05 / 15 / 15.7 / 15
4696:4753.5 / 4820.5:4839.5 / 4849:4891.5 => -0.04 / 14.6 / 15.8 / 15.4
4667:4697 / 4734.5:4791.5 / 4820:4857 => 0.04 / 16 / 15.3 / 15.7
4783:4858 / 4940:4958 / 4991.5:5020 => 0.14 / 15.4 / 13.6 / 15.5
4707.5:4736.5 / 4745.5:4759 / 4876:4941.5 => -0.11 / 14.1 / 15.8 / 14.4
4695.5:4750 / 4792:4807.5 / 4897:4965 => -0.04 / 14.6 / 14.9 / 14.1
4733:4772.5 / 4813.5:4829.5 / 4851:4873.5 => 0.02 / 15.4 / 15.2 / 15.4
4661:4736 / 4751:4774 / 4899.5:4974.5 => -0.03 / 15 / 15.2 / 14.2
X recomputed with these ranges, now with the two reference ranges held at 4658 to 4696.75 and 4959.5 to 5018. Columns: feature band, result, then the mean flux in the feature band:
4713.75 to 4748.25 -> 2.5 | 14.9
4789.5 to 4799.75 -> 0.8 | 14.7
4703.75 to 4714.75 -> 1.8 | 13.4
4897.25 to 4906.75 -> 0.8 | 14.5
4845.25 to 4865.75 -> 0.5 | 15.5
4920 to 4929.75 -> 1.0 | 14.1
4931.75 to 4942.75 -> 2.0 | 12.9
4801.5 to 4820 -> 0.8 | 15.3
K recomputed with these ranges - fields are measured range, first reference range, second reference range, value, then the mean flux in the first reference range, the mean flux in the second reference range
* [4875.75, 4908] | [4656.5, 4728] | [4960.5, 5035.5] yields 1.1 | 15.2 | 15.5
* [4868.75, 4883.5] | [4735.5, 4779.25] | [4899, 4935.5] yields -1.0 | 15.4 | 14.2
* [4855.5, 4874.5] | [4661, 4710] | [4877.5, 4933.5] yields -1.3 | 15.4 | 14.6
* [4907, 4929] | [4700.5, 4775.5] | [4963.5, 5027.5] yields 1.5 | 14.8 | 15.7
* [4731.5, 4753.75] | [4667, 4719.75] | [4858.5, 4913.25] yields -1.0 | 15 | 15.2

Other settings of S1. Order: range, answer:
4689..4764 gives 14.9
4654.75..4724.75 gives 15.2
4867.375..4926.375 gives 14.8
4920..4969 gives 14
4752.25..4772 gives 15.2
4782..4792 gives 15.1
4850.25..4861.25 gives 15.4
